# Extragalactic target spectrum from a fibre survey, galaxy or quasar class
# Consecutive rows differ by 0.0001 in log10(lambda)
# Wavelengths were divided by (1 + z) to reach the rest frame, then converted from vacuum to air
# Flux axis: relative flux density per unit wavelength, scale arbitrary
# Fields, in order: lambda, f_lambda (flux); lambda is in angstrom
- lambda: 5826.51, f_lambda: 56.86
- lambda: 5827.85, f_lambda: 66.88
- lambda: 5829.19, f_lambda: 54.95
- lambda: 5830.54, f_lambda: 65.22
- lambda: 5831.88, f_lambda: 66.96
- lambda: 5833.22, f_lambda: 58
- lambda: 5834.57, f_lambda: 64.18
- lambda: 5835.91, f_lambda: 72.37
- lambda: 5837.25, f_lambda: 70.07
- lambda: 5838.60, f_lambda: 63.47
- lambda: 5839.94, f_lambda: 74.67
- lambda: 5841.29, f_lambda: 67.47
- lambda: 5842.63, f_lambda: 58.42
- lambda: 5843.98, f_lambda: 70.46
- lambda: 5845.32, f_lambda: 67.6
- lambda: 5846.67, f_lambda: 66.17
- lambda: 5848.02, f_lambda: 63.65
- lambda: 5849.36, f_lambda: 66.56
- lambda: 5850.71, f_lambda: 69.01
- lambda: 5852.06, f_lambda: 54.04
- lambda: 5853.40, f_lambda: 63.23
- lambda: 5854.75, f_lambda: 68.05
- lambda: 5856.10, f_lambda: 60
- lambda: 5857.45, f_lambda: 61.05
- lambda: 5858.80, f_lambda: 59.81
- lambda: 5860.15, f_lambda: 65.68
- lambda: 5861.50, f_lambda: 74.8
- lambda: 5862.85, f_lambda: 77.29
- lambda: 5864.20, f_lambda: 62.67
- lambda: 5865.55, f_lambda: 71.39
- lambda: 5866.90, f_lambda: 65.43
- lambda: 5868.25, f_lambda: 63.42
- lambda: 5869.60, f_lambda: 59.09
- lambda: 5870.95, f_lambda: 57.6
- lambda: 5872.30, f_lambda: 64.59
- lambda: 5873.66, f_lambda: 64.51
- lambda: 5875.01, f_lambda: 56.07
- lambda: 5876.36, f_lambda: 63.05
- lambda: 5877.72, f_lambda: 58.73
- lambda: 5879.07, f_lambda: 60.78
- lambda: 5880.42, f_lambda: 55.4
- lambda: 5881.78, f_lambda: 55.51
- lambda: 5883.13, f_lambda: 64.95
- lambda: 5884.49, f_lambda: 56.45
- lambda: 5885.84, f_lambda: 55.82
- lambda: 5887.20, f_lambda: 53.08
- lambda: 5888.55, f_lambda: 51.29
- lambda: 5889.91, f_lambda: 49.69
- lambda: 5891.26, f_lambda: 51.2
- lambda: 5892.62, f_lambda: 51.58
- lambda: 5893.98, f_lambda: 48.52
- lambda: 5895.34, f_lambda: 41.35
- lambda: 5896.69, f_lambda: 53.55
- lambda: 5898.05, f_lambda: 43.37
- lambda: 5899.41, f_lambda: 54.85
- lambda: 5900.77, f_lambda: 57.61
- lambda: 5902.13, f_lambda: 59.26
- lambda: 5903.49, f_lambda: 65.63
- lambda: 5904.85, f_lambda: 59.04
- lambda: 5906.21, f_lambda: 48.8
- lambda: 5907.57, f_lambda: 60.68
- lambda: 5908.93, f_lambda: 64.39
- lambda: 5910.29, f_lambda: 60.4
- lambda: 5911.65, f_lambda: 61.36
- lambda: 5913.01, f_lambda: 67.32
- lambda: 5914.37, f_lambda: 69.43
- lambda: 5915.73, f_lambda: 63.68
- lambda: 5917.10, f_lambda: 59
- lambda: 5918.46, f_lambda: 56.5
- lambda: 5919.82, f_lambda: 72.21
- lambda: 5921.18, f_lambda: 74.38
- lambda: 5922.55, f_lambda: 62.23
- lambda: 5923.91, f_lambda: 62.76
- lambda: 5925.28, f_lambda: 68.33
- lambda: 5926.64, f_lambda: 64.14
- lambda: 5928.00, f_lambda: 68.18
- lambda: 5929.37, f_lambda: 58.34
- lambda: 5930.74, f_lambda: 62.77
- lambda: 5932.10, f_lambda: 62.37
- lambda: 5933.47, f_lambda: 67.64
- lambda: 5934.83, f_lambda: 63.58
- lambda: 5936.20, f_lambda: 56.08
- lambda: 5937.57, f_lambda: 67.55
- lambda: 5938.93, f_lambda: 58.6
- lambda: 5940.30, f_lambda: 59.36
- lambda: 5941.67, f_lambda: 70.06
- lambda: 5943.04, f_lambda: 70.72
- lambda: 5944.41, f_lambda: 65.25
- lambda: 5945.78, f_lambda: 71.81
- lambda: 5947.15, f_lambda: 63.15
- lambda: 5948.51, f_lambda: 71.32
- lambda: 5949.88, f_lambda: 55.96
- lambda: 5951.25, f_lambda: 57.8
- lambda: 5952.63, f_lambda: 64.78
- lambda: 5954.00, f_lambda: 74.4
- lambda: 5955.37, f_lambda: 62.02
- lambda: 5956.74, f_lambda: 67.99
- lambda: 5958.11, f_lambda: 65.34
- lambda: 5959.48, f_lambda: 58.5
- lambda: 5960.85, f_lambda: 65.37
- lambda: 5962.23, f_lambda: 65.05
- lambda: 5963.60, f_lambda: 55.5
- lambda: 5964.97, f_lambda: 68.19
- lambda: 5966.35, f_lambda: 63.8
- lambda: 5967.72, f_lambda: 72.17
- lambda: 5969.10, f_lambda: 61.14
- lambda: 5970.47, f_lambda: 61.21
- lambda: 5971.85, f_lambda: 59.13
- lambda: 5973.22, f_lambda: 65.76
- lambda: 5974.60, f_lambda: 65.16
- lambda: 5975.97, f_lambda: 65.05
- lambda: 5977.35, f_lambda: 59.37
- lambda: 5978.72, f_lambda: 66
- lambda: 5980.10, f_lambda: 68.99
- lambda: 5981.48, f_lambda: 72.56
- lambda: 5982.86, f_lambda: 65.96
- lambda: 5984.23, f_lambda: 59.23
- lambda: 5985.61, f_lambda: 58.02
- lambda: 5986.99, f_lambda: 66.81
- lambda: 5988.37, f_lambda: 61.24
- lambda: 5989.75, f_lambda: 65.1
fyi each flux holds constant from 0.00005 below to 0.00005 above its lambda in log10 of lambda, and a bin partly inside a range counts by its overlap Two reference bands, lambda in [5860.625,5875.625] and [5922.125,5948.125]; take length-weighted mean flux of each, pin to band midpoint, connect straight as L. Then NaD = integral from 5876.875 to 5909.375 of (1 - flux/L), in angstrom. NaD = 5.0 angstrom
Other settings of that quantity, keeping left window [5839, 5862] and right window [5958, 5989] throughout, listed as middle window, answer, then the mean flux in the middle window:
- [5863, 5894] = 2.9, 58.8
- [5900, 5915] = 0.8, 61.2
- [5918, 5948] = -0.3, 64.9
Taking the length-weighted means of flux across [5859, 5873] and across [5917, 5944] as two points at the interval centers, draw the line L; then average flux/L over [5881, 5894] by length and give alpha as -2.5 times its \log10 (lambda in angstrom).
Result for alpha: 0.207 mag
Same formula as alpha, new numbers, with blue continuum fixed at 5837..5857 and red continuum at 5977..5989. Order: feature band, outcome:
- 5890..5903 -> 0.26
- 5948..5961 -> 0.01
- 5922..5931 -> 0.02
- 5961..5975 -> 0.01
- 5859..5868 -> -0.06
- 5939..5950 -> -0.02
